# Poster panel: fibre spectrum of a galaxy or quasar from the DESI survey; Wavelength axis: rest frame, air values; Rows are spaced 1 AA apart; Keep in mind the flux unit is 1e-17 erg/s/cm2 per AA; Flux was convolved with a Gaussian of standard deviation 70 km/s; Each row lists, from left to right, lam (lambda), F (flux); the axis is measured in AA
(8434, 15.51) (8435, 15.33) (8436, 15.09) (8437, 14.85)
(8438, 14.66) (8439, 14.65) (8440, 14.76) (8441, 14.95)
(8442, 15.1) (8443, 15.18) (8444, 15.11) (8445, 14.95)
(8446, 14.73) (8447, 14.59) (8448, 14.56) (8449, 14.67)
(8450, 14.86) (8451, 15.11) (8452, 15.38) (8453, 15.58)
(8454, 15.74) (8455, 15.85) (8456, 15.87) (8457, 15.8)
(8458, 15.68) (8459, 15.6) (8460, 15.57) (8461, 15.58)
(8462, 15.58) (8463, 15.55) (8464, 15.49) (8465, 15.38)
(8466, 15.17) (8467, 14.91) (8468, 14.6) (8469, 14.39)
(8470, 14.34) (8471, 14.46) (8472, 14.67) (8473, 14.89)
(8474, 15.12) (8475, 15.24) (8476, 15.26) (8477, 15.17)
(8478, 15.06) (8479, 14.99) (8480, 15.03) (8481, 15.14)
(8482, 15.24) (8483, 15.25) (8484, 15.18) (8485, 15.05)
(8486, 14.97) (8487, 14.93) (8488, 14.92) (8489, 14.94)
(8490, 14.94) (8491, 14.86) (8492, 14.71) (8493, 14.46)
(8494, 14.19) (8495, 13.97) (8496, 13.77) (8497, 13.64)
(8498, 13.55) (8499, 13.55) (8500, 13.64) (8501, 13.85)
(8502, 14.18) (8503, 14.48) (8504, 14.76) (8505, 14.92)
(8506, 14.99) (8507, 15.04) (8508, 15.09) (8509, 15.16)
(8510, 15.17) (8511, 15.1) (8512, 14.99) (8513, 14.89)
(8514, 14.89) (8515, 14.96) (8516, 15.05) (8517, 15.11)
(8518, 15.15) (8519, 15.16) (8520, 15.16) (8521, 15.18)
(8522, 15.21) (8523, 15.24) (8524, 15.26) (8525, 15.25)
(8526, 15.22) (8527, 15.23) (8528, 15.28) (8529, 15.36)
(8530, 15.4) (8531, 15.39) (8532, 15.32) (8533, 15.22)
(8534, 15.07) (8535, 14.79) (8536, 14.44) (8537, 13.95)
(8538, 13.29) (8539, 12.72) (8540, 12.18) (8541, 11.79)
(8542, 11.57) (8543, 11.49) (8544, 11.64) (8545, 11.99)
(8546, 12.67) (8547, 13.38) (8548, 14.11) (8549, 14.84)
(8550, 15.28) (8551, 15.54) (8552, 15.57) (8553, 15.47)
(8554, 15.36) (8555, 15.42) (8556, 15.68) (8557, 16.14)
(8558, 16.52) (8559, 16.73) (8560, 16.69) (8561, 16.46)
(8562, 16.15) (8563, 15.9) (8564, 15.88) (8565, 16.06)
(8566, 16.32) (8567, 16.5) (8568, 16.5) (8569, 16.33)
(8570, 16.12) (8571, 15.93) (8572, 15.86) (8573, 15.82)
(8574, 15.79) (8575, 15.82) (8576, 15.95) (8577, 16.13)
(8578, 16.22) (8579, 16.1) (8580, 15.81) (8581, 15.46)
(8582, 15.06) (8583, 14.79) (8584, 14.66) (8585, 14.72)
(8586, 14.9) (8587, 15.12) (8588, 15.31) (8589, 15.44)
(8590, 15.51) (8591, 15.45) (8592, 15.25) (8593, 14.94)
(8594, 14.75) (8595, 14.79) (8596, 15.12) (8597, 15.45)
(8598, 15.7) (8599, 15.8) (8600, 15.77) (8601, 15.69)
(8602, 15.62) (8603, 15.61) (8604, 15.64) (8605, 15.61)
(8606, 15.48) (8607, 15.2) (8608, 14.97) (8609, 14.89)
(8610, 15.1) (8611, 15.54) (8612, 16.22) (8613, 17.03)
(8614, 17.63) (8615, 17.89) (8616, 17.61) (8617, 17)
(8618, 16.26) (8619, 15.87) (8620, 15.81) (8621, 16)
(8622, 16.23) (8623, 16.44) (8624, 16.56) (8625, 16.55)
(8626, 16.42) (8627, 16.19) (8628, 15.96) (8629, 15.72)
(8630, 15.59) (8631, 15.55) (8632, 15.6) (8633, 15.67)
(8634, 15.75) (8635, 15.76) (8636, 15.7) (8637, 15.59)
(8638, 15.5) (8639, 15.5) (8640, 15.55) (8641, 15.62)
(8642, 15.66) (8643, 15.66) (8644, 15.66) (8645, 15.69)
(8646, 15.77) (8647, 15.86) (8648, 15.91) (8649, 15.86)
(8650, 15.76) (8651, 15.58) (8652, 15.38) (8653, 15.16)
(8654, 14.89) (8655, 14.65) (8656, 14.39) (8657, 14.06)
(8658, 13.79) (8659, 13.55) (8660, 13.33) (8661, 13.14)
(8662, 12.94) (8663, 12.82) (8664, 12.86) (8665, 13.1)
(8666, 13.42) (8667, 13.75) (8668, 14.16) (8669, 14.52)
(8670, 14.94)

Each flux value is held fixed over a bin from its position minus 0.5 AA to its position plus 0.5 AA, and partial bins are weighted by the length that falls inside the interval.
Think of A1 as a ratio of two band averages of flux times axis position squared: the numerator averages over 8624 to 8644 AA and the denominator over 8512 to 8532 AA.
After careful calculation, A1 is 1.1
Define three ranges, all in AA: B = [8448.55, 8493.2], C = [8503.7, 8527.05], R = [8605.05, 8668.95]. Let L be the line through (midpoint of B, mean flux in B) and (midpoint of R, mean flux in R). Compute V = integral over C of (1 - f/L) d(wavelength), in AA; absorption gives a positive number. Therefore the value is 0.2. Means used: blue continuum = 15.1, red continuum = 15.4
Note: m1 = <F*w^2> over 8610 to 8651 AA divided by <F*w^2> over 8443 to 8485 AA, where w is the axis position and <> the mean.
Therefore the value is 1.10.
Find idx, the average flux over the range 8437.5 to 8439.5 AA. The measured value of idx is 14.7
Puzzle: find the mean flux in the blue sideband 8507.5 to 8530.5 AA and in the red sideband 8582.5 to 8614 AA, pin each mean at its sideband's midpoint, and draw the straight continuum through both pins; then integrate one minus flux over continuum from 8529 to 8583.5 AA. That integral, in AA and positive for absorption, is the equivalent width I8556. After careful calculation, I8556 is 0.8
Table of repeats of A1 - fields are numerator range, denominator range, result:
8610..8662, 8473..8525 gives 1.09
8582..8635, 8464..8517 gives 1.10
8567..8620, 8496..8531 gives 1.08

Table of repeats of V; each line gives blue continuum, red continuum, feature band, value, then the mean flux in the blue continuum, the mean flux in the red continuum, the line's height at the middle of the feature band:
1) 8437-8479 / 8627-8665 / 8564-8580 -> -1.1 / 15.1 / 15.1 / 15.1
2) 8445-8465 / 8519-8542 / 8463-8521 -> 0.6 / 15.3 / 14.6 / 15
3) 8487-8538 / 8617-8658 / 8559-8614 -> -1.3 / 14.8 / 15.7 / 15.3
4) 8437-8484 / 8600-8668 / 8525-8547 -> 2.0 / 15.1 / 15.4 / 15.2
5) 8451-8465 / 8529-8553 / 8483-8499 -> 0.4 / 15.6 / 13.9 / 14.9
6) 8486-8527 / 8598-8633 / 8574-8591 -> 0.2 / 14.7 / 16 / 15.6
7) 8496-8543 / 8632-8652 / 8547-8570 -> -1.4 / 14.5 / 15.7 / 14.9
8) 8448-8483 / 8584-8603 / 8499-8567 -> 2.0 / 15.2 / 15.3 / 15.2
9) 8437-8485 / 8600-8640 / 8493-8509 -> 1.1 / 15.1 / 16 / 15.3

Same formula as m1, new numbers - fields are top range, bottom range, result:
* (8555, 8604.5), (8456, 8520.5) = 1.08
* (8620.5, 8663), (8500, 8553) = 1.09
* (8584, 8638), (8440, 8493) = 1.08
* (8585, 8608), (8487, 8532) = 1.06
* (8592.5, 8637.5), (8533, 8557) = 1.16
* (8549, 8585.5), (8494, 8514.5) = 1.11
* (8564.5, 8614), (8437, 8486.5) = 1.06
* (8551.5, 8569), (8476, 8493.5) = 1.09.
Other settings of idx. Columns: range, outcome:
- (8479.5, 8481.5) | 15.1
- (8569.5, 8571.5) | 16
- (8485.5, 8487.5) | 14.9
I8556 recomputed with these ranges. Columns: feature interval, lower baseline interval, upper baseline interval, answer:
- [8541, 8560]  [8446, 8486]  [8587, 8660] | 1.25 AA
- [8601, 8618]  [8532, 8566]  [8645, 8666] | -1.82 AA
